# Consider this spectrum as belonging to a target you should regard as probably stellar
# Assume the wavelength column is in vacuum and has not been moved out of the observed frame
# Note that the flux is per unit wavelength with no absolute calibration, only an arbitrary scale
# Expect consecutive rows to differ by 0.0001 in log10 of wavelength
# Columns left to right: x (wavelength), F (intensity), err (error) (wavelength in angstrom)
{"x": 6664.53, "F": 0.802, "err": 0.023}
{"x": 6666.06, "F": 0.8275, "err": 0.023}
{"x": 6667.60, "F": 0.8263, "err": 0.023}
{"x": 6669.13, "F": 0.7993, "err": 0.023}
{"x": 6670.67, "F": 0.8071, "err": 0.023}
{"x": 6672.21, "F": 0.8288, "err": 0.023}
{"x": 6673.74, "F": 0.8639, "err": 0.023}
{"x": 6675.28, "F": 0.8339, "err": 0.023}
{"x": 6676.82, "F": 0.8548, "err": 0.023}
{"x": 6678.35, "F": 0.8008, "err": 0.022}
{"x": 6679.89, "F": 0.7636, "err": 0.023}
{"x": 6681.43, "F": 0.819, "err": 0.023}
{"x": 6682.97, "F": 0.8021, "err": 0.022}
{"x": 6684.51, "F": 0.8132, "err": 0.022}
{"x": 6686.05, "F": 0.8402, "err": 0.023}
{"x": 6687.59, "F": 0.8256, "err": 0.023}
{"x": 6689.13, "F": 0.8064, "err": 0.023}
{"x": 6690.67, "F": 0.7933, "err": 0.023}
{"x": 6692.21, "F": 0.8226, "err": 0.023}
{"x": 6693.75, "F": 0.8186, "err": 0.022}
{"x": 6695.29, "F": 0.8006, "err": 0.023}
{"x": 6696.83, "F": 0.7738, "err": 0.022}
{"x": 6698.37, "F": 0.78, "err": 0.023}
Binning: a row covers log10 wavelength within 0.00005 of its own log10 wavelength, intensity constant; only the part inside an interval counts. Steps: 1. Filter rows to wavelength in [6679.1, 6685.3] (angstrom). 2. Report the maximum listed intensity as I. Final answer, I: 0.819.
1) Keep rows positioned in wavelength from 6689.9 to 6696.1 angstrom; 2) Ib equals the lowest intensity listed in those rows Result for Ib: 0.7933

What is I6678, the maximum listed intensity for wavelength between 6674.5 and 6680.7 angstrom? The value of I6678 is 0.8548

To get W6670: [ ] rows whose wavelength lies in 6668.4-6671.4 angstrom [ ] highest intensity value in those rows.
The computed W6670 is 0.8071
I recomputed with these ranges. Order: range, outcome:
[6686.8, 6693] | 0.8256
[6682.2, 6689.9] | 0.8402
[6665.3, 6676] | 0.8639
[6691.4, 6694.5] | 0.8226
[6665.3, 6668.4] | 0.8275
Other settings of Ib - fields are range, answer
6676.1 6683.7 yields 0.7636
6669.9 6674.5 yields 0.8071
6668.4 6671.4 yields 0.7993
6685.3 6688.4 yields 0.8256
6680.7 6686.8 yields 0.8021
